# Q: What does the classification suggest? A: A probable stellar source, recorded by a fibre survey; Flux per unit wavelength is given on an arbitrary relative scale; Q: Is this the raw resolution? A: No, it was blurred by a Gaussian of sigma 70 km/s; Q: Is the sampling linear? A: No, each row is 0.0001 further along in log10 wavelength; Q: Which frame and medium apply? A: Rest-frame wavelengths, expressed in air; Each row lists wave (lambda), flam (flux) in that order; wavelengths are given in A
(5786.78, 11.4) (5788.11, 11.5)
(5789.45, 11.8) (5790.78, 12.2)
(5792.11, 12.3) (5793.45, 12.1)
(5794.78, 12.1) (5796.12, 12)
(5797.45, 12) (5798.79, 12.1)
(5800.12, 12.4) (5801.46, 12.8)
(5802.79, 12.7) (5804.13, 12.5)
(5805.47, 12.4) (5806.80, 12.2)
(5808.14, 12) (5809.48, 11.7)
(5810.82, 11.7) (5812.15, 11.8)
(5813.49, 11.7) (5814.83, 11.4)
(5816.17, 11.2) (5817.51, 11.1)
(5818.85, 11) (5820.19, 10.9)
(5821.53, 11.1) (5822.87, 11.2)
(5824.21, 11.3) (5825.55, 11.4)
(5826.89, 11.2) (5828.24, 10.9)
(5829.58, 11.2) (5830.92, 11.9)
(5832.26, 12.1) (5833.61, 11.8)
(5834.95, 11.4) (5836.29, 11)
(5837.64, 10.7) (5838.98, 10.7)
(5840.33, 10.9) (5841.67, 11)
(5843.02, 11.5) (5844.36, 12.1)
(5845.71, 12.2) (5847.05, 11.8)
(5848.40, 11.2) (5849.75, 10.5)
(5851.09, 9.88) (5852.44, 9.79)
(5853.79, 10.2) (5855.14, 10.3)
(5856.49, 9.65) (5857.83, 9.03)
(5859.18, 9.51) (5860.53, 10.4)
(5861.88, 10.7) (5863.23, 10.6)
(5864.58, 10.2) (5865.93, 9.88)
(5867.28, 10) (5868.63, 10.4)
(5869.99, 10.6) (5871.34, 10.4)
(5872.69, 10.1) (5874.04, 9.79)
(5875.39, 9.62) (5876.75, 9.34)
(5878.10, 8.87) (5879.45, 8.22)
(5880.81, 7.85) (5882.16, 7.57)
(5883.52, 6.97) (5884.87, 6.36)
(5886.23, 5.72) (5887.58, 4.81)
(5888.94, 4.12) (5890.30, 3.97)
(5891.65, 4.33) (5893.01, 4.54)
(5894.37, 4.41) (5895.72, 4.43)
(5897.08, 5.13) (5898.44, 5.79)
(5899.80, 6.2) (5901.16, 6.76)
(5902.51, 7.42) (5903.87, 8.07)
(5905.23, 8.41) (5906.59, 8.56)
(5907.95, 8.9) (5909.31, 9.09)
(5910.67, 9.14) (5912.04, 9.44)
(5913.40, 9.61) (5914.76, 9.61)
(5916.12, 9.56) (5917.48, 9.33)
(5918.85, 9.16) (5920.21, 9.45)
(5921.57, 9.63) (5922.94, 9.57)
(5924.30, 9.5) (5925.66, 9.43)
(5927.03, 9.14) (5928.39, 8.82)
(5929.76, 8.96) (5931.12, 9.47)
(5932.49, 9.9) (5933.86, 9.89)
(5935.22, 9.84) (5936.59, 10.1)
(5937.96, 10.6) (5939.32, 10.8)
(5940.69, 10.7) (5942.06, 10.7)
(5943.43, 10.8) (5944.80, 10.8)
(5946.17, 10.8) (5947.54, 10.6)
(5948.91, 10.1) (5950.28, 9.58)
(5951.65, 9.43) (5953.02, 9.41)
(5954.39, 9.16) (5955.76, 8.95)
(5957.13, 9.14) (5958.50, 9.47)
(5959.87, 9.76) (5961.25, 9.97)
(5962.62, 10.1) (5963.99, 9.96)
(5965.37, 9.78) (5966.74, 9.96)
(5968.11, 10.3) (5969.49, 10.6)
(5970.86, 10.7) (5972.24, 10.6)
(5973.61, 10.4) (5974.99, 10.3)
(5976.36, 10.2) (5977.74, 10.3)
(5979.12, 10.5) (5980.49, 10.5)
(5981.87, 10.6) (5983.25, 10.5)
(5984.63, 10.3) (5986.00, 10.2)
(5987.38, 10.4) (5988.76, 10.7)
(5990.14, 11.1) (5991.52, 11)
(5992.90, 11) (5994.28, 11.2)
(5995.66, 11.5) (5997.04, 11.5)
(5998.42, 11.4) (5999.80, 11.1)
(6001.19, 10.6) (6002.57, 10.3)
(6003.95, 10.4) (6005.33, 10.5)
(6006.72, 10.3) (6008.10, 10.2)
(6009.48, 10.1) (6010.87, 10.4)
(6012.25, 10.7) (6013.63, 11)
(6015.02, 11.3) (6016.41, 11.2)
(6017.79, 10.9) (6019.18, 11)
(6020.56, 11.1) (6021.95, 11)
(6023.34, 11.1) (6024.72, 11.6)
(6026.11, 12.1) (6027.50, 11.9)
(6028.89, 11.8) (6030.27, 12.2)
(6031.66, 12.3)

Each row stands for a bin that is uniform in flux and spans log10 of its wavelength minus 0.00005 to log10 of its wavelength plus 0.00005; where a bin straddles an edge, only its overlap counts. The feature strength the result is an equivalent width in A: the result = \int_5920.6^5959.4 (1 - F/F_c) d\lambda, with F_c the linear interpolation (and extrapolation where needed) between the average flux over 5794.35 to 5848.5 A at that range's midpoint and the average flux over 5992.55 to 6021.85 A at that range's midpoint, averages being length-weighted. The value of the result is 4.5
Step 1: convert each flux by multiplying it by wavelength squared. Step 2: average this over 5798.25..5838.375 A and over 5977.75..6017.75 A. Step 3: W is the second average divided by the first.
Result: 0.98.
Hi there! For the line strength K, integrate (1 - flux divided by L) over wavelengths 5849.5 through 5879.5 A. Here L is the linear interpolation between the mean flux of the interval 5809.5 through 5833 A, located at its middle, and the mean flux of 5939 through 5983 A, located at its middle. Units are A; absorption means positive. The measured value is 2.9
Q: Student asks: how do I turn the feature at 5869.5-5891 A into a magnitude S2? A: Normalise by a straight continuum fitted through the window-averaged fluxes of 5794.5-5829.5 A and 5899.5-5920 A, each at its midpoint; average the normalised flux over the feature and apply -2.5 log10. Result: 0.24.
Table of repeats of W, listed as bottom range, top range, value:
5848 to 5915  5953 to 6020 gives 1.31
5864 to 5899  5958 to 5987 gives 1.42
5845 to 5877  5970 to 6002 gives 1.09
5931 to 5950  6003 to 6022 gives 1.06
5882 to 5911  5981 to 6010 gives 1.74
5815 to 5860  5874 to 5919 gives 0.68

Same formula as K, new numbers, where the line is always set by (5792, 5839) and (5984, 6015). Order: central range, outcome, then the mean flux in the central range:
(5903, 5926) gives 4.1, 9.19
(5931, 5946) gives 0.9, 10.4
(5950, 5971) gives 2.3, 9.75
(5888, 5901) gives 7.4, 4.85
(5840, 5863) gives 1.7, 10.6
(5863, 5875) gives 1.3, 10.2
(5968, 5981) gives 0.5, 10.4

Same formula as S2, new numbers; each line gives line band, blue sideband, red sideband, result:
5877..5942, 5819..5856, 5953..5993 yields 0.29 mag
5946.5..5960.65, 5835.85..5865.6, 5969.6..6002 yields 0.12 mag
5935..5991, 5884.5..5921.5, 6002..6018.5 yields -0.13 mag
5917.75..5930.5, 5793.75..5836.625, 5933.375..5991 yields 0.14 mag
